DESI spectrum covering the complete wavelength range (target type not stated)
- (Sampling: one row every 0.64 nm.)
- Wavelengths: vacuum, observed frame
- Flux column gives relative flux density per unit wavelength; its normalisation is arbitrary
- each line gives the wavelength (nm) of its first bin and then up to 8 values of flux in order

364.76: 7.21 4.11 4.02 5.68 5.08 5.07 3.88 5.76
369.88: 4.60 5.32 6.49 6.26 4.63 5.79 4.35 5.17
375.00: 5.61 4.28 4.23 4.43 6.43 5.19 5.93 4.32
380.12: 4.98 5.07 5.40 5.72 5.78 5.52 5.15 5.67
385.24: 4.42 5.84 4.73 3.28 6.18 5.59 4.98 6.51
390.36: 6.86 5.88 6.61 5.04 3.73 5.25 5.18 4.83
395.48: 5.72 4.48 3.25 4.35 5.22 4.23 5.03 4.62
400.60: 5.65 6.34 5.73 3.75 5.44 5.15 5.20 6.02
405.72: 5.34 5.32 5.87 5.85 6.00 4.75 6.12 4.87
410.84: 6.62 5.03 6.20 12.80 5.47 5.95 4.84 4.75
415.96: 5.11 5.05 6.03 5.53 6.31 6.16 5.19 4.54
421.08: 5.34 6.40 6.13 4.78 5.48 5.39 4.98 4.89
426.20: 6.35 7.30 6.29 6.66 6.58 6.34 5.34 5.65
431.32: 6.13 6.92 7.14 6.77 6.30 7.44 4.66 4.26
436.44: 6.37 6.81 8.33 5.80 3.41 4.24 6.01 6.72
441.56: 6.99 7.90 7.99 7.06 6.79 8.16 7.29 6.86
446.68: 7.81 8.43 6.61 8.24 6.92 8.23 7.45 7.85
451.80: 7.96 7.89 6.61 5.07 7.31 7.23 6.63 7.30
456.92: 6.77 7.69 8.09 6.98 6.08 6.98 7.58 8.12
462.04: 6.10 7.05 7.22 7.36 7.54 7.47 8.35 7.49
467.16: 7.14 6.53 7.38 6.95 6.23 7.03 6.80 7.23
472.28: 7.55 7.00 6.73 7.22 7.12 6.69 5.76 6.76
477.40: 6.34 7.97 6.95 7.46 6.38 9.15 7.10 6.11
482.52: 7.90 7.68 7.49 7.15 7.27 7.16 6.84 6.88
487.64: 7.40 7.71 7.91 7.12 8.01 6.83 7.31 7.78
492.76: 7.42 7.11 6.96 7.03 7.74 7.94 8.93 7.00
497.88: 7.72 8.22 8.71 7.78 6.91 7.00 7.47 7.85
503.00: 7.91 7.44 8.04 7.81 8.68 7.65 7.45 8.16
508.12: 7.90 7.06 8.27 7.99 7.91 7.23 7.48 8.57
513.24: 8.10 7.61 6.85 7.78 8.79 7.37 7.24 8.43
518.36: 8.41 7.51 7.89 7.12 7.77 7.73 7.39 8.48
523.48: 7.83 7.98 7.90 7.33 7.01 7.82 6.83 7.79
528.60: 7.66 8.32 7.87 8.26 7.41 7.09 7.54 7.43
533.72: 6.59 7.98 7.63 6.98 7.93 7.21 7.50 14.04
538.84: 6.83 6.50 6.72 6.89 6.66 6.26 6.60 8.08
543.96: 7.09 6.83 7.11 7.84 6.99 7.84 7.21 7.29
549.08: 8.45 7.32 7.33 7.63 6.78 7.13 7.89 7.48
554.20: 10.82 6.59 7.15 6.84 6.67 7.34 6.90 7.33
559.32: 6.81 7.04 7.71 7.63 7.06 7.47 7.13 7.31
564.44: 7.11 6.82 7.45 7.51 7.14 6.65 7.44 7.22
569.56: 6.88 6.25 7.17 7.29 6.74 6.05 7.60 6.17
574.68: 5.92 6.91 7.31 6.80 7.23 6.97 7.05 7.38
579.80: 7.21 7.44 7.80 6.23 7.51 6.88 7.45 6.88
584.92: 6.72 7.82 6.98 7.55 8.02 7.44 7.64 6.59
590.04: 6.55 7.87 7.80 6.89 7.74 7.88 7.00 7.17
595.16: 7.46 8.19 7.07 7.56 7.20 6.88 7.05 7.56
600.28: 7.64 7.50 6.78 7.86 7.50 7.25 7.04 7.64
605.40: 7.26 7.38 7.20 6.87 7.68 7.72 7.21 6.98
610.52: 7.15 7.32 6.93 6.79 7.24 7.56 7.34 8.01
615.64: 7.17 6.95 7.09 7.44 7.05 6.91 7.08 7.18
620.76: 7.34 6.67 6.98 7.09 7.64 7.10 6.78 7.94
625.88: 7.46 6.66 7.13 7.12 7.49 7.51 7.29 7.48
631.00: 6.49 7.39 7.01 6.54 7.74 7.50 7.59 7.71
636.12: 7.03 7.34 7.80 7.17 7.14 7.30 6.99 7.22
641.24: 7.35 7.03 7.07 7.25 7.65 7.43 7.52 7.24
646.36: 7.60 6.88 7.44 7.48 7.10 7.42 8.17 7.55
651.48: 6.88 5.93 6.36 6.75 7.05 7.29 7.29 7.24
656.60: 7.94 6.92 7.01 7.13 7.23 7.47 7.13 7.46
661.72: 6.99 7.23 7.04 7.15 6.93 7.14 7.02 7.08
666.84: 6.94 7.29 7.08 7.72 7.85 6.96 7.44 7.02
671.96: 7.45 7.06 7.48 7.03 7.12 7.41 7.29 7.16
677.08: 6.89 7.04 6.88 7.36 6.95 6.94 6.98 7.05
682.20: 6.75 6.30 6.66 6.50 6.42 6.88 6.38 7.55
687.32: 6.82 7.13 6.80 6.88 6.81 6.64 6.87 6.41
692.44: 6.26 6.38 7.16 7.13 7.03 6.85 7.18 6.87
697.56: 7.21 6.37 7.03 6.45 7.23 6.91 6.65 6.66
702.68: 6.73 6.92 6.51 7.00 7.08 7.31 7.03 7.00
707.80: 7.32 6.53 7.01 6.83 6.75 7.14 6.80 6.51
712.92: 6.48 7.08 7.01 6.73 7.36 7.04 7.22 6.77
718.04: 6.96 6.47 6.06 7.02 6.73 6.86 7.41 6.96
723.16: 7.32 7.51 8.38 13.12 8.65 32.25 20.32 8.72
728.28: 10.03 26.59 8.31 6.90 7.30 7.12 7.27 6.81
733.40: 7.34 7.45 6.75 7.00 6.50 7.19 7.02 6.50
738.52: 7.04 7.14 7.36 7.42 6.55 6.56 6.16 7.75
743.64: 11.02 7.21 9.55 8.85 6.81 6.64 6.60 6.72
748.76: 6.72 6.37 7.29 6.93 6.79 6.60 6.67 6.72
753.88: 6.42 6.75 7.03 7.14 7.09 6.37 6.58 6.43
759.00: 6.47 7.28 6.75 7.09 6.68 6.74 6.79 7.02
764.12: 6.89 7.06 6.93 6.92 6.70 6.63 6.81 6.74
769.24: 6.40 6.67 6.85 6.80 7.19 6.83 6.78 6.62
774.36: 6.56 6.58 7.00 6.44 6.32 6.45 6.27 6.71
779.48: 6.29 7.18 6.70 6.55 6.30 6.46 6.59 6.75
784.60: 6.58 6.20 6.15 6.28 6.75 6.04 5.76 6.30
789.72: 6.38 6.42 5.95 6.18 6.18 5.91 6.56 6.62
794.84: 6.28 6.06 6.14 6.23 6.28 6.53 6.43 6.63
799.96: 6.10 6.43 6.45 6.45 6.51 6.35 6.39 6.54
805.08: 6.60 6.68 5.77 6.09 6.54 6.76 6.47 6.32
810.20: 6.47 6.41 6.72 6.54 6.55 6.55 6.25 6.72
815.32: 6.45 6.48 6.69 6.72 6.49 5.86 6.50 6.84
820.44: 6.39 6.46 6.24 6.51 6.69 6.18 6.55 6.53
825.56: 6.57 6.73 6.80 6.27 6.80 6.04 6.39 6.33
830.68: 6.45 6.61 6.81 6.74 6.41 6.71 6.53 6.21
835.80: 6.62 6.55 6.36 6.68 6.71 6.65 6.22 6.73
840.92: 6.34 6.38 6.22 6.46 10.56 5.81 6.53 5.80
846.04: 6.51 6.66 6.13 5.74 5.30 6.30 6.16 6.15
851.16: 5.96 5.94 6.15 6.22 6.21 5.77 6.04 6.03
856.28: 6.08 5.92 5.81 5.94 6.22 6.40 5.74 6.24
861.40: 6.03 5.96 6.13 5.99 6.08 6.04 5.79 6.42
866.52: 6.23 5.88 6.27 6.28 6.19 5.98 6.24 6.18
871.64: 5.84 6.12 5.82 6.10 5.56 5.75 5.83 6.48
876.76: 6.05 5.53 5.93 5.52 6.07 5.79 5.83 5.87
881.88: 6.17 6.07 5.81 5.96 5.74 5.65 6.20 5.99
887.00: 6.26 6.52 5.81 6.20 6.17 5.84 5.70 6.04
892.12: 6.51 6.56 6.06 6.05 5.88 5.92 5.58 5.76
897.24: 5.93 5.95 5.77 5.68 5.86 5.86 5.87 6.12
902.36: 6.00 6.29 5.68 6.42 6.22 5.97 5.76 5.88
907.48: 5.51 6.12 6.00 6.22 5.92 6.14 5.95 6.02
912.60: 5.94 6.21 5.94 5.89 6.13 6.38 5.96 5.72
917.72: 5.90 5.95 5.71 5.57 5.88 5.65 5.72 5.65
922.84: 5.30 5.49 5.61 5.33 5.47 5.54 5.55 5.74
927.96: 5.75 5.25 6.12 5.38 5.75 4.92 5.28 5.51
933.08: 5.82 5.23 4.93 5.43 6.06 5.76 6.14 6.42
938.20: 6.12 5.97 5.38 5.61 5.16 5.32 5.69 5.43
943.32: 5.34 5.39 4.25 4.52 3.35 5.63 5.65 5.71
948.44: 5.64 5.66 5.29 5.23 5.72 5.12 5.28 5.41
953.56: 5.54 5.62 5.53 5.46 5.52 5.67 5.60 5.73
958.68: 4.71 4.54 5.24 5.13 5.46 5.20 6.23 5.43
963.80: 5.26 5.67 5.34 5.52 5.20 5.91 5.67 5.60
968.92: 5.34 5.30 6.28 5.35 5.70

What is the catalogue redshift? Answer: 0.11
